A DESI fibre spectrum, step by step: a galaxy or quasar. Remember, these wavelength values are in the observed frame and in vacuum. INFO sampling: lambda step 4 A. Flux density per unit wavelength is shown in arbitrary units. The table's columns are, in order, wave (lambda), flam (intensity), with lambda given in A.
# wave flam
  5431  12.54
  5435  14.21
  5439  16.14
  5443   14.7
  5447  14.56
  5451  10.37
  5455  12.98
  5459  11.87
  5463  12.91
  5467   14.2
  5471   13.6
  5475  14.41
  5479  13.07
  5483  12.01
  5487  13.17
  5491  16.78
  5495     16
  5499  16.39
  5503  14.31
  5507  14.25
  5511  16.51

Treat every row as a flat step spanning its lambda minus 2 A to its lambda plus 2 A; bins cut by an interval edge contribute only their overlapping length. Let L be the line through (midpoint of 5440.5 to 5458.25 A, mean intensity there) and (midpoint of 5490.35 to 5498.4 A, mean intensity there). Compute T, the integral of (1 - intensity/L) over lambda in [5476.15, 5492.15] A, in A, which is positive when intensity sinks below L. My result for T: 2.0 A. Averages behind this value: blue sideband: 13.1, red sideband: 16.3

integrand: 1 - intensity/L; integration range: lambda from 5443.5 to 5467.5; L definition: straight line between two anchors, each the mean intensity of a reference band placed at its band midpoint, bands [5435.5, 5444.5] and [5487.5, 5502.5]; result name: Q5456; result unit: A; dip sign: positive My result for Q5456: 4.01 A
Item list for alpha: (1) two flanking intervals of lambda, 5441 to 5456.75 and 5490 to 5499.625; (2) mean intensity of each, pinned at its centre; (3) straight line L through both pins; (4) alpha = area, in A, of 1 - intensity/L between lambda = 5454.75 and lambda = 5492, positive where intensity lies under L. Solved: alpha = 3.5 A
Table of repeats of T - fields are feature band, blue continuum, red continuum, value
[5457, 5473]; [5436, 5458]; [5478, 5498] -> 0.97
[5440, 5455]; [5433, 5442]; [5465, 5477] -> 1.46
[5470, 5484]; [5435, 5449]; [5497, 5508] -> 1.57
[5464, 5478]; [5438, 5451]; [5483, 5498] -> 0.73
